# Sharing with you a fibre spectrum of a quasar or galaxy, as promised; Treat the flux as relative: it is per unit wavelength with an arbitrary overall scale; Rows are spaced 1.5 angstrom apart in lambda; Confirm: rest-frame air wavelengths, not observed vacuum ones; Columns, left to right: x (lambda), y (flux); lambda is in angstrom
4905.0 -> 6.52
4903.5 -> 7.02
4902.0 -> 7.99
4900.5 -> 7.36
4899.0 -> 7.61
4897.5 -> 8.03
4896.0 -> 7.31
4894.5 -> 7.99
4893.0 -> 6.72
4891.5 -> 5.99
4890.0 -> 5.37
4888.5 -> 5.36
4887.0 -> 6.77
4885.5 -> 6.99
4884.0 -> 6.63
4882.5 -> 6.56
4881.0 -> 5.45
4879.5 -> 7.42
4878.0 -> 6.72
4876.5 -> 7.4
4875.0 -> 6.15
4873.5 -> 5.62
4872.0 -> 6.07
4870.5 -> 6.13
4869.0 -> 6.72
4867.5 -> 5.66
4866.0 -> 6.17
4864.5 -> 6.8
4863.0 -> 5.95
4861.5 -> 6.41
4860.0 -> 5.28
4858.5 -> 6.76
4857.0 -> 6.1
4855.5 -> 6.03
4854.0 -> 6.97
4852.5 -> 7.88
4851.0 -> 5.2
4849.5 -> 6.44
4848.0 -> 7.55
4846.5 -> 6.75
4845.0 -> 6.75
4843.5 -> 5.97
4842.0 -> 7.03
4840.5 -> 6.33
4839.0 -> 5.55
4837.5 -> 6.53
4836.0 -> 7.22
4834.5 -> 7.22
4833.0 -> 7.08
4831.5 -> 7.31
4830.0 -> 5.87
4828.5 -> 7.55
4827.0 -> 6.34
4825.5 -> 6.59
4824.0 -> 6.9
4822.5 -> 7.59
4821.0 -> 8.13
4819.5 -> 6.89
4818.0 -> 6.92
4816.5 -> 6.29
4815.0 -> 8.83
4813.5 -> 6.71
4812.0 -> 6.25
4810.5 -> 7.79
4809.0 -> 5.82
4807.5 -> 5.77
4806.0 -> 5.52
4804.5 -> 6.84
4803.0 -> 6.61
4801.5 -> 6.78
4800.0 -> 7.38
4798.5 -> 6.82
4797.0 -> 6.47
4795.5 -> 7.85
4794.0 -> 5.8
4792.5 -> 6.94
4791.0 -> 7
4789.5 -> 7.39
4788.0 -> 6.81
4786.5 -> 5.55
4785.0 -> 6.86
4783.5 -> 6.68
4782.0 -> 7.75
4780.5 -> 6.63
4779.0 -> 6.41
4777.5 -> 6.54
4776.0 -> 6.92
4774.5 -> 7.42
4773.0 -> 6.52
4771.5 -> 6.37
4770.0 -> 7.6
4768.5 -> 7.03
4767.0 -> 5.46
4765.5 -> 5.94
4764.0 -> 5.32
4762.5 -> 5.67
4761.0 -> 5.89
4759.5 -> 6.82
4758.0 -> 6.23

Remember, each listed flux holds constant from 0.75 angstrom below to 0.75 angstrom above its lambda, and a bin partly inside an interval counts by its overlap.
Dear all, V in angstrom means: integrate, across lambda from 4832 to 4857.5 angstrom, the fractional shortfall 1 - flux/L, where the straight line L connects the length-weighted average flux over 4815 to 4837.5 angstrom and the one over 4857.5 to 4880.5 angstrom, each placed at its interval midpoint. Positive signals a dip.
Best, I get 0.4 angstrom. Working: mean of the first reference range 7.04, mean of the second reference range 6.34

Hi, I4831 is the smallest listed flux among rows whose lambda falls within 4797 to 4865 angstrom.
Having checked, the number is 5.2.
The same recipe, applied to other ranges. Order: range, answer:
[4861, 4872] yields 5.66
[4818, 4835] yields 5.87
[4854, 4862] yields 5.28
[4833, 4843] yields 5.55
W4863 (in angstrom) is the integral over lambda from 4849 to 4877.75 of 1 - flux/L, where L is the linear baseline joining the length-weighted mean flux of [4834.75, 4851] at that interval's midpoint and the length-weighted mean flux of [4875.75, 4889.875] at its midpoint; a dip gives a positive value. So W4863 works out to 1.1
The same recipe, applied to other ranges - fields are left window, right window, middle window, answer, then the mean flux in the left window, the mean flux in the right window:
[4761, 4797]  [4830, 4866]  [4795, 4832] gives -1.6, 6.61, 6.55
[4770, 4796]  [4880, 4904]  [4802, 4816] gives 0.3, 6.8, 6.83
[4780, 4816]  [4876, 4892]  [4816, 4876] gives 0.1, 6.78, 6.42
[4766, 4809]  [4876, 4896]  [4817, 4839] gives -1.0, 6.68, 6.58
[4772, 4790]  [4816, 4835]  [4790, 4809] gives 0.6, 6.78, 6.98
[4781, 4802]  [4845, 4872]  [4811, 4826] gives -1.0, 6.86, 6.4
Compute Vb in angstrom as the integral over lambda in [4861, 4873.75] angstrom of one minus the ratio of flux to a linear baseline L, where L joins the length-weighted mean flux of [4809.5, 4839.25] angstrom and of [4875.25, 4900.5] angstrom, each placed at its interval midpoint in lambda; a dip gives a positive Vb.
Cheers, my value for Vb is 1.2 angstrom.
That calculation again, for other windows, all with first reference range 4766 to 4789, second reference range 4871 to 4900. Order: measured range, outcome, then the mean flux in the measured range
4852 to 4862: 0.3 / 6.46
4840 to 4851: 0.1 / 6.6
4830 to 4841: 0.0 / 6.7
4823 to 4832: -0.1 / 6.77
